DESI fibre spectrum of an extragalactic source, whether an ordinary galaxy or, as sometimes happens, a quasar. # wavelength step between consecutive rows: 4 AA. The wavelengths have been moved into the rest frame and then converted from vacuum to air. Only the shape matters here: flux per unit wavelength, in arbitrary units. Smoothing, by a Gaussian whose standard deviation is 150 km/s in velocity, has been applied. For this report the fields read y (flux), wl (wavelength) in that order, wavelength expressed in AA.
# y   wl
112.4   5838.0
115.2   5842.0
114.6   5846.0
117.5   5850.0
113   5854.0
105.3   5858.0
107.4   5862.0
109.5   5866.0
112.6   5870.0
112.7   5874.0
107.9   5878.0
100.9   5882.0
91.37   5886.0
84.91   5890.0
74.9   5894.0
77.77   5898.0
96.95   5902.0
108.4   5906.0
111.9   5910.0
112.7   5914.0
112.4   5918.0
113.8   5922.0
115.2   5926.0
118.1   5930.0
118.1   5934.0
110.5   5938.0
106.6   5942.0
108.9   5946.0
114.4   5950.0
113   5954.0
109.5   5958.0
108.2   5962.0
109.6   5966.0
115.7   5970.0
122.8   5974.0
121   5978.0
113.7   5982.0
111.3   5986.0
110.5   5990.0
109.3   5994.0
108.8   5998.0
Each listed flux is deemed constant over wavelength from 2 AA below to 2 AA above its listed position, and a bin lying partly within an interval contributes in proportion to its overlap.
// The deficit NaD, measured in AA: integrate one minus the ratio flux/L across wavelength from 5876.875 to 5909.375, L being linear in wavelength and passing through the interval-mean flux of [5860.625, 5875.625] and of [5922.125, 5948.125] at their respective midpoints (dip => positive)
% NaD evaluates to 5.3 AA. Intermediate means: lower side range 111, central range 93.3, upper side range 113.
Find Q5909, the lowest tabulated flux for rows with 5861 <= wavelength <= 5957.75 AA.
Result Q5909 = 74.9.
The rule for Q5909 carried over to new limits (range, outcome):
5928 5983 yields 106.6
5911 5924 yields 112.4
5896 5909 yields 77.77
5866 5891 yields 84.91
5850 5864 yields 105.3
